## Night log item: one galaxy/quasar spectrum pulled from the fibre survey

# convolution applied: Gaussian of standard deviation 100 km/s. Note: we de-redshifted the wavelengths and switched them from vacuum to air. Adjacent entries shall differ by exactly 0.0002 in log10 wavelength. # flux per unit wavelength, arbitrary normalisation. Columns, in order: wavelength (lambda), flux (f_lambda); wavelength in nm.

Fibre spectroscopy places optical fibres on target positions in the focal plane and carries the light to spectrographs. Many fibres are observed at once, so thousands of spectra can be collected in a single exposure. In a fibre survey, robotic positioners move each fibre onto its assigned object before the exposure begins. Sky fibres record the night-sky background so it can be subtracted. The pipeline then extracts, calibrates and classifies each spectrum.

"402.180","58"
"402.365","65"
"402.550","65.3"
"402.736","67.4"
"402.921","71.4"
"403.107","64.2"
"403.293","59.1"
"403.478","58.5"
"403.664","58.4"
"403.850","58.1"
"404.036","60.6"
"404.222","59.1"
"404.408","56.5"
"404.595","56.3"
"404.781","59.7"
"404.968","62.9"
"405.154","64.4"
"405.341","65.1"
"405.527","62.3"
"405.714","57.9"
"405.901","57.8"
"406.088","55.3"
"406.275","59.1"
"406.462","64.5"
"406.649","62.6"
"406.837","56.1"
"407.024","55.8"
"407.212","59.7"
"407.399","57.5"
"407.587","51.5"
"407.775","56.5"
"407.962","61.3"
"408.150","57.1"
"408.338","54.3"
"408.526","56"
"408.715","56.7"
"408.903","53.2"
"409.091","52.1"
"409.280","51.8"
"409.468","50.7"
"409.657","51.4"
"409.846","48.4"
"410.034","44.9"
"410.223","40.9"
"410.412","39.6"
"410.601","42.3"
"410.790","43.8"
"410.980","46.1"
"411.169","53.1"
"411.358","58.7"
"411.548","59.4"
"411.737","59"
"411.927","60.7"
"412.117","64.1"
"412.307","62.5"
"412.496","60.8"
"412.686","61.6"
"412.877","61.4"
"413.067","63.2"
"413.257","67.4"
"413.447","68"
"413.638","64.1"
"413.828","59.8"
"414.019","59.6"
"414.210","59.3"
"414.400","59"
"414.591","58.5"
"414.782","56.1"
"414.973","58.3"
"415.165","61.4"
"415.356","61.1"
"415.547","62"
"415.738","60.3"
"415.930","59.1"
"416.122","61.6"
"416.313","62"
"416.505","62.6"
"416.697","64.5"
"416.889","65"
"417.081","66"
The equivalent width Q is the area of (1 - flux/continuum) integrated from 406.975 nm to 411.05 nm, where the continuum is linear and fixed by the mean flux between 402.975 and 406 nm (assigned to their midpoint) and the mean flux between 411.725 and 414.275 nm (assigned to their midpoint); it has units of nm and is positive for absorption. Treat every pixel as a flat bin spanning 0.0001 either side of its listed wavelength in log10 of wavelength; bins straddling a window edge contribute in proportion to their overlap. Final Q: 0.66 nm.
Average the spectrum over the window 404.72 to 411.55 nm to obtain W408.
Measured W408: 54.8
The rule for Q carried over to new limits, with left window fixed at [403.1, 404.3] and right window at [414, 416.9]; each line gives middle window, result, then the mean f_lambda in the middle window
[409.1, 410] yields 0.14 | 50.3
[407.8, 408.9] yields 0.06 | 56.7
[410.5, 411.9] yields 0.19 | 52.1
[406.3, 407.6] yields 0.02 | 58.7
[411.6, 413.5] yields -0.08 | 62.7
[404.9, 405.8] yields -0.04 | 62.6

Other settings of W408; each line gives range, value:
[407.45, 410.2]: 53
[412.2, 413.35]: 62.8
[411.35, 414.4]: 61.9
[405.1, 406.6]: 60.8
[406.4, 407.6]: 58.5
